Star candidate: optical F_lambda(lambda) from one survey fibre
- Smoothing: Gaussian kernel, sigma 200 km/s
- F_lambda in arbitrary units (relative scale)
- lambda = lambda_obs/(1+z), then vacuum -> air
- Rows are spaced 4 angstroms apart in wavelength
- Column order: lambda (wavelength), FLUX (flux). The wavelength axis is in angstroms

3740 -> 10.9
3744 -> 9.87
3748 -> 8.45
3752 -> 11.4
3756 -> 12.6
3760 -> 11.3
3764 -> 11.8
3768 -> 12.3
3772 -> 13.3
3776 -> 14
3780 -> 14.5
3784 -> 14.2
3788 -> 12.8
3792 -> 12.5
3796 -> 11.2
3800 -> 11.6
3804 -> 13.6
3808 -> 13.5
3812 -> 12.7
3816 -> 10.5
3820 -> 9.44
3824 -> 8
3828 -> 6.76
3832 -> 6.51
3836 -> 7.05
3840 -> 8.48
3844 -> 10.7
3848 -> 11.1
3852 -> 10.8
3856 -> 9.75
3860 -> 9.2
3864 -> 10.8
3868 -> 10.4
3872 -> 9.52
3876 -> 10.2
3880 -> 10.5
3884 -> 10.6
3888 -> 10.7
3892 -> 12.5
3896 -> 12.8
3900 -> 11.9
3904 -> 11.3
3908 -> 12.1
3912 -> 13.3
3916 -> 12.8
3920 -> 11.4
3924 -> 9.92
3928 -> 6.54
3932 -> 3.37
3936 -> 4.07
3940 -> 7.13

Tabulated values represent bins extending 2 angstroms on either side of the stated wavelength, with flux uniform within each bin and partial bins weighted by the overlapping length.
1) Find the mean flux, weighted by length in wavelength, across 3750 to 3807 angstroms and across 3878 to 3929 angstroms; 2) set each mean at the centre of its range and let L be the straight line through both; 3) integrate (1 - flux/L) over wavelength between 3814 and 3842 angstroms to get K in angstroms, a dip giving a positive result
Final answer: 9.3 angstroms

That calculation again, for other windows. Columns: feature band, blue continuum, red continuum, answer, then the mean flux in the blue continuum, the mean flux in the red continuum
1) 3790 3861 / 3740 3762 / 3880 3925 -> 6.4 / 10.7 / 11.7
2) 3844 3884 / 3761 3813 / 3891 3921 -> 7.1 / 12.9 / 12.3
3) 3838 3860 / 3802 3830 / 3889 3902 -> 2.4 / 10.6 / 12.3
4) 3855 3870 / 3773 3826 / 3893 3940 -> 1.2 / 12.2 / 9.89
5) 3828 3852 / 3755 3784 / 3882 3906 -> 6.7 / 12.9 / 11.6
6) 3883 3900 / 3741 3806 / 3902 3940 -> -3.2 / 12.2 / 9.3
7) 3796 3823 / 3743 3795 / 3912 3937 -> -0.9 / 12.3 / 8.6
